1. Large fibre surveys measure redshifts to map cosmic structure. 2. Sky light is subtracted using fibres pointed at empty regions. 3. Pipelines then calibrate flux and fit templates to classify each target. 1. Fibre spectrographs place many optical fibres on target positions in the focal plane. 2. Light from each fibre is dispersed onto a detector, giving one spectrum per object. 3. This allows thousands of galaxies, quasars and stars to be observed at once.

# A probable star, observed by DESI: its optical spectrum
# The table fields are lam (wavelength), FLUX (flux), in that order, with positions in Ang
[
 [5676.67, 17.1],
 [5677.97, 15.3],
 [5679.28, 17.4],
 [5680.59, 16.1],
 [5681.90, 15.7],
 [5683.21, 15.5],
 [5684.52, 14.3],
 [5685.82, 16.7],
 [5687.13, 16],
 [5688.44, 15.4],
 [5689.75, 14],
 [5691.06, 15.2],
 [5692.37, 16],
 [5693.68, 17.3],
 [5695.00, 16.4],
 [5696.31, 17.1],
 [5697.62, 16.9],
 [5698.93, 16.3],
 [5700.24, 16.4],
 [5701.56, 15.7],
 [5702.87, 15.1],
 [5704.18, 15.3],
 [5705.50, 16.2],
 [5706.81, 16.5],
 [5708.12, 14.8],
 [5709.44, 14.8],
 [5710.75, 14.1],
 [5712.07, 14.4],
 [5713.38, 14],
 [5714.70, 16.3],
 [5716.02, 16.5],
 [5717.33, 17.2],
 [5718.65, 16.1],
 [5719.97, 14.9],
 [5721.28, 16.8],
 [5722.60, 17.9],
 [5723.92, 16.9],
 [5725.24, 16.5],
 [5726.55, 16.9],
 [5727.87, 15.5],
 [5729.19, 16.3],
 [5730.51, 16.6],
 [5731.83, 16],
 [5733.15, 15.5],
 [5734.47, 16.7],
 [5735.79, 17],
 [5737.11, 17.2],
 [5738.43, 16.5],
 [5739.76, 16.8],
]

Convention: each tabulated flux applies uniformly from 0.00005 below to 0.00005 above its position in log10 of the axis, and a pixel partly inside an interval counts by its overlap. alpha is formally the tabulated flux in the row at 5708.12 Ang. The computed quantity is 14.8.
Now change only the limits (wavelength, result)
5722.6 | 17.9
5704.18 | 15.3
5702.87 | 15.1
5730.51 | 16.6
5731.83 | 16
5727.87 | 15.5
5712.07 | 14.4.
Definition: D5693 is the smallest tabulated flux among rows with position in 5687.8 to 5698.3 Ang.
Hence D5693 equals 14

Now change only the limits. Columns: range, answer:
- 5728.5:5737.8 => 15.5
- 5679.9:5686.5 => 14.3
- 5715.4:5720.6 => 14.9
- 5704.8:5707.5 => 16.2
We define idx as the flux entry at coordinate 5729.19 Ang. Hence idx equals 16.3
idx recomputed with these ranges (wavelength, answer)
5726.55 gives 16.9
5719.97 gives 14.9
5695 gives 16.4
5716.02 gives 16.5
